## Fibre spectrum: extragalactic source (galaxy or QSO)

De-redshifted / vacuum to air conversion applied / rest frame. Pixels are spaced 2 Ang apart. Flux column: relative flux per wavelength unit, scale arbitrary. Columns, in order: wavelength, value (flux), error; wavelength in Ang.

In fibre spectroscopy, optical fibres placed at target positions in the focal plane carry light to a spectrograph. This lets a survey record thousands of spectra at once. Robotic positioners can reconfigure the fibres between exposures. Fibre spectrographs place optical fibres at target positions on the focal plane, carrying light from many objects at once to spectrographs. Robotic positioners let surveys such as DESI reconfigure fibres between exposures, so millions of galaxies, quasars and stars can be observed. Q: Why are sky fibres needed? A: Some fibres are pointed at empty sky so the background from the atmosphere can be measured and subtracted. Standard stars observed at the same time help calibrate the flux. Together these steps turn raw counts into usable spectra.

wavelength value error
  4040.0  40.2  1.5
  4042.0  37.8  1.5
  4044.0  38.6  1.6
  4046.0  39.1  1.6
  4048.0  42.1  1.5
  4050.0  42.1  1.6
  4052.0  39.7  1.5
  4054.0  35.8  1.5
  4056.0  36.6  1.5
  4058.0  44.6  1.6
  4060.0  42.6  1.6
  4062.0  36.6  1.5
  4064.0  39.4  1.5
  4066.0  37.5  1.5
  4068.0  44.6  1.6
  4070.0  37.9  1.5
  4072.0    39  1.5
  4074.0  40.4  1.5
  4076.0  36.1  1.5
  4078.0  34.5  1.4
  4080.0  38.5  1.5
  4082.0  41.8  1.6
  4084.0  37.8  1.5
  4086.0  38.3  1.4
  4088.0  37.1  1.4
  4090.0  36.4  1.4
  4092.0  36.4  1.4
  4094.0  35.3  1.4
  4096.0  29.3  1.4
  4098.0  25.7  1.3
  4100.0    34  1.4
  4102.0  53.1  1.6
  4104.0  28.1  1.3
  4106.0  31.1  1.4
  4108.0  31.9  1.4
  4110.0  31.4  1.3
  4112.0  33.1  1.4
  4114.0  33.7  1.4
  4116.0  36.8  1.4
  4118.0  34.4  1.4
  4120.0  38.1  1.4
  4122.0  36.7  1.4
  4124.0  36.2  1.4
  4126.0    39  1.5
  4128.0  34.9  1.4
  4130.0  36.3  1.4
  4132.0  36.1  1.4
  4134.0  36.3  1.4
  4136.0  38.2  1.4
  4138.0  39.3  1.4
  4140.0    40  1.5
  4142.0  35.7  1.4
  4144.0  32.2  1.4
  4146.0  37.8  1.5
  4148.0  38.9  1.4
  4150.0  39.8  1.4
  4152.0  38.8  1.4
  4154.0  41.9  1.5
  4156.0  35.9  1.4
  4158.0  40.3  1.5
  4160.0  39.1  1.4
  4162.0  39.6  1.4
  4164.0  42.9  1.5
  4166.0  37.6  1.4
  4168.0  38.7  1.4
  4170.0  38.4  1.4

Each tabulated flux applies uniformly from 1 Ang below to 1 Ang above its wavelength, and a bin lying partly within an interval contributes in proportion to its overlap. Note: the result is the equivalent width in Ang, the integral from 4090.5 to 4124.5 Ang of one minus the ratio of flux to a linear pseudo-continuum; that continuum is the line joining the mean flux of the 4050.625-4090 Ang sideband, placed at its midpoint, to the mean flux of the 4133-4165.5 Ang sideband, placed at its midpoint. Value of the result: 3.7 Ang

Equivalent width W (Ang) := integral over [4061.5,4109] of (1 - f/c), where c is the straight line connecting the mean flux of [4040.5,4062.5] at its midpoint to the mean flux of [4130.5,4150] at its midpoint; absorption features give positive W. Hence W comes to 2.6 Ang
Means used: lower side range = 39.7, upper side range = 37.3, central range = 36.7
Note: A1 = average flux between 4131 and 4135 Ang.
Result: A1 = 36.2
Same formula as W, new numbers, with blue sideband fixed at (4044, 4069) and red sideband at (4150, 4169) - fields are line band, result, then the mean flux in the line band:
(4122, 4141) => 1.1 Ang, 37.3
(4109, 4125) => 1.9 Ang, 35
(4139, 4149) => 0.7 Ang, 36.9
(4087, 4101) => 2.2 Ang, 33.5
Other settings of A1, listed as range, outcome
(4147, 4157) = 39.1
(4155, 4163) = 38.7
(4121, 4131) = 36.6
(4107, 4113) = 32.1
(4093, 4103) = 35.5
